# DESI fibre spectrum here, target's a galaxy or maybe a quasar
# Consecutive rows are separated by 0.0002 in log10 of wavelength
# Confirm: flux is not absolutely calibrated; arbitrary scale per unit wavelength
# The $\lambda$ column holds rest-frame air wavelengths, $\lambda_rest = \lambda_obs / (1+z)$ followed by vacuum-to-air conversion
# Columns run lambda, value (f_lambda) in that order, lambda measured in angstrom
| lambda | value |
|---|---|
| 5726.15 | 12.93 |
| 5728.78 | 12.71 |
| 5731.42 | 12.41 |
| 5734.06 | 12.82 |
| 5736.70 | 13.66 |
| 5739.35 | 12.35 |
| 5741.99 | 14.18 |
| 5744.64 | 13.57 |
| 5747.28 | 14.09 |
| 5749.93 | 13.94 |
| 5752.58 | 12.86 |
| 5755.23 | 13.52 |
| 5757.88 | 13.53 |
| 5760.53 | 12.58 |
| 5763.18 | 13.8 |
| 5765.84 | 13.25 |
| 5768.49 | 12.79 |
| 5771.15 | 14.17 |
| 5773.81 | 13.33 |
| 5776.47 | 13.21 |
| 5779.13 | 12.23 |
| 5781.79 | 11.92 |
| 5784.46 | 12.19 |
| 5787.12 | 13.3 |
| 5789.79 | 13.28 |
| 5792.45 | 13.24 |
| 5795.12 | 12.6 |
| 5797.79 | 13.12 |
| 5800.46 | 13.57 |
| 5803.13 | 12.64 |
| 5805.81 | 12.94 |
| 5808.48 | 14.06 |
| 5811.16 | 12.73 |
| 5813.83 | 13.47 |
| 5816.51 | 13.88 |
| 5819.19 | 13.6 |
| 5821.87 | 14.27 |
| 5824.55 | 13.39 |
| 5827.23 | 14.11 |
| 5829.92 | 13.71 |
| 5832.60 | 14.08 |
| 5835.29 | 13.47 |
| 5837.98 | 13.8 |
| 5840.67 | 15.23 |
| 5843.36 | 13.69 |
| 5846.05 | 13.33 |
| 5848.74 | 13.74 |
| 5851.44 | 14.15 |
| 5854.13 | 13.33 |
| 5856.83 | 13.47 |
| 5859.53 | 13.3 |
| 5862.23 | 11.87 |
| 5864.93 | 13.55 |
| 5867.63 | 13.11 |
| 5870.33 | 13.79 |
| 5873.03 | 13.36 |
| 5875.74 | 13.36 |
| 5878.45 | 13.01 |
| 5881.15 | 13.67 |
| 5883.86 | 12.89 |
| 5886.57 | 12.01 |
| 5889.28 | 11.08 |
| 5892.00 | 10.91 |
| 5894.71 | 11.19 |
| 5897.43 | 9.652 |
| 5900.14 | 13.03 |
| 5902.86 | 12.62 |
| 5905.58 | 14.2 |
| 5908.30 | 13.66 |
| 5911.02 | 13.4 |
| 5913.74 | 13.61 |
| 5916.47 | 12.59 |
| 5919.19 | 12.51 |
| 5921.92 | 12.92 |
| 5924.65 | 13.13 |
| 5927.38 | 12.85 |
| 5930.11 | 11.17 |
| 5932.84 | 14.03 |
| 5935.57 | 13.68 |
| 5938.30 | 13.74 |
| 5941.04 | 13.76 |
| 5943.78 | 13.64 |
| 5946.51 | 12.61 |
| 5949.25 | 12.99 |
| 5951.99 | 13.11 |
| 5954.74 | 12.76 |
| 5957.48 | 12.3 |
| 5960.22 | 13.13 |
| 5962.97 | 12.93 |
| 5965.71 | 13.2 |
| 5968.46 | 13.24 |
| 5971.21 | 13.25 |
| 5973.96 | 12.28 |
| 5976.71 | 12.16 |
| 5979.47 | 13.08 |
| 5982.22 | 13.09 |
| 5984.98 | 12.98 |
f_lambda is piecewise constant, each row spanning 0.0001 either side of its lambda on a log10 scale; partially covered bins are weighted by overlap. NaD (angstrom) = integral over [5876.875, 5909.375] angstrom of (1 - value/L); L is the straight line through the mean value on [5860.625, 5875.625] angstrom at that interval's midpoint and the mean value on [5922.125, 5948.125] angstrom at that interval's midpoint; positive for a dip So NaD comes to 2.1 angstrom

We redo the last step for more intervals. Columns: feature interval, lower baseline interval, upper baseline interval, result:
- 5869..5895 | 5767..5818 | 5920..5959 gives 1.0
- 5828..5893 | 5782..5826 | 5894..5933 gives -1.5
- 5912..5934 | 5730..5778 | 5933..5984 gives 0.5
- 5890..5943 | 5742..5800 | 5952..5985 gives 0.8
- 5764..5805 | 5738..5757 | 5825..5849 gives 2.0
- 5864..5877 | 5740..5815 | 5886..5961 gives -0.5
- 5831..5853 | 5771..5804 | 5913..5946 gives -1.5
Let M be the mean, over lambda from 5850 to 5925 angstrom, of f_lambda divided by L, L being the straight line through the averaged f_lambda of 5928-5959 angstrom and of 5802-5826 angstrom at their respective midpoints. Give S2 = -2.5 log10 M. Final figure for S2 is 0.03 mag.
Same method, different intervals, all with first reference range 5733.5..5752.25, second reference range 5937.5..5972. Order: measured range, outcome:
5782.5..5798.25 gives 0.04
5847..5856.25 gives -0.03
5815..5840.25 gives -0.04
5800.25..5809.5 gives 0.01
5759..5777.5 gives 0.01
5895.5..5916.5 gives 0.03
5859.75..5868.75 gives 0.03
